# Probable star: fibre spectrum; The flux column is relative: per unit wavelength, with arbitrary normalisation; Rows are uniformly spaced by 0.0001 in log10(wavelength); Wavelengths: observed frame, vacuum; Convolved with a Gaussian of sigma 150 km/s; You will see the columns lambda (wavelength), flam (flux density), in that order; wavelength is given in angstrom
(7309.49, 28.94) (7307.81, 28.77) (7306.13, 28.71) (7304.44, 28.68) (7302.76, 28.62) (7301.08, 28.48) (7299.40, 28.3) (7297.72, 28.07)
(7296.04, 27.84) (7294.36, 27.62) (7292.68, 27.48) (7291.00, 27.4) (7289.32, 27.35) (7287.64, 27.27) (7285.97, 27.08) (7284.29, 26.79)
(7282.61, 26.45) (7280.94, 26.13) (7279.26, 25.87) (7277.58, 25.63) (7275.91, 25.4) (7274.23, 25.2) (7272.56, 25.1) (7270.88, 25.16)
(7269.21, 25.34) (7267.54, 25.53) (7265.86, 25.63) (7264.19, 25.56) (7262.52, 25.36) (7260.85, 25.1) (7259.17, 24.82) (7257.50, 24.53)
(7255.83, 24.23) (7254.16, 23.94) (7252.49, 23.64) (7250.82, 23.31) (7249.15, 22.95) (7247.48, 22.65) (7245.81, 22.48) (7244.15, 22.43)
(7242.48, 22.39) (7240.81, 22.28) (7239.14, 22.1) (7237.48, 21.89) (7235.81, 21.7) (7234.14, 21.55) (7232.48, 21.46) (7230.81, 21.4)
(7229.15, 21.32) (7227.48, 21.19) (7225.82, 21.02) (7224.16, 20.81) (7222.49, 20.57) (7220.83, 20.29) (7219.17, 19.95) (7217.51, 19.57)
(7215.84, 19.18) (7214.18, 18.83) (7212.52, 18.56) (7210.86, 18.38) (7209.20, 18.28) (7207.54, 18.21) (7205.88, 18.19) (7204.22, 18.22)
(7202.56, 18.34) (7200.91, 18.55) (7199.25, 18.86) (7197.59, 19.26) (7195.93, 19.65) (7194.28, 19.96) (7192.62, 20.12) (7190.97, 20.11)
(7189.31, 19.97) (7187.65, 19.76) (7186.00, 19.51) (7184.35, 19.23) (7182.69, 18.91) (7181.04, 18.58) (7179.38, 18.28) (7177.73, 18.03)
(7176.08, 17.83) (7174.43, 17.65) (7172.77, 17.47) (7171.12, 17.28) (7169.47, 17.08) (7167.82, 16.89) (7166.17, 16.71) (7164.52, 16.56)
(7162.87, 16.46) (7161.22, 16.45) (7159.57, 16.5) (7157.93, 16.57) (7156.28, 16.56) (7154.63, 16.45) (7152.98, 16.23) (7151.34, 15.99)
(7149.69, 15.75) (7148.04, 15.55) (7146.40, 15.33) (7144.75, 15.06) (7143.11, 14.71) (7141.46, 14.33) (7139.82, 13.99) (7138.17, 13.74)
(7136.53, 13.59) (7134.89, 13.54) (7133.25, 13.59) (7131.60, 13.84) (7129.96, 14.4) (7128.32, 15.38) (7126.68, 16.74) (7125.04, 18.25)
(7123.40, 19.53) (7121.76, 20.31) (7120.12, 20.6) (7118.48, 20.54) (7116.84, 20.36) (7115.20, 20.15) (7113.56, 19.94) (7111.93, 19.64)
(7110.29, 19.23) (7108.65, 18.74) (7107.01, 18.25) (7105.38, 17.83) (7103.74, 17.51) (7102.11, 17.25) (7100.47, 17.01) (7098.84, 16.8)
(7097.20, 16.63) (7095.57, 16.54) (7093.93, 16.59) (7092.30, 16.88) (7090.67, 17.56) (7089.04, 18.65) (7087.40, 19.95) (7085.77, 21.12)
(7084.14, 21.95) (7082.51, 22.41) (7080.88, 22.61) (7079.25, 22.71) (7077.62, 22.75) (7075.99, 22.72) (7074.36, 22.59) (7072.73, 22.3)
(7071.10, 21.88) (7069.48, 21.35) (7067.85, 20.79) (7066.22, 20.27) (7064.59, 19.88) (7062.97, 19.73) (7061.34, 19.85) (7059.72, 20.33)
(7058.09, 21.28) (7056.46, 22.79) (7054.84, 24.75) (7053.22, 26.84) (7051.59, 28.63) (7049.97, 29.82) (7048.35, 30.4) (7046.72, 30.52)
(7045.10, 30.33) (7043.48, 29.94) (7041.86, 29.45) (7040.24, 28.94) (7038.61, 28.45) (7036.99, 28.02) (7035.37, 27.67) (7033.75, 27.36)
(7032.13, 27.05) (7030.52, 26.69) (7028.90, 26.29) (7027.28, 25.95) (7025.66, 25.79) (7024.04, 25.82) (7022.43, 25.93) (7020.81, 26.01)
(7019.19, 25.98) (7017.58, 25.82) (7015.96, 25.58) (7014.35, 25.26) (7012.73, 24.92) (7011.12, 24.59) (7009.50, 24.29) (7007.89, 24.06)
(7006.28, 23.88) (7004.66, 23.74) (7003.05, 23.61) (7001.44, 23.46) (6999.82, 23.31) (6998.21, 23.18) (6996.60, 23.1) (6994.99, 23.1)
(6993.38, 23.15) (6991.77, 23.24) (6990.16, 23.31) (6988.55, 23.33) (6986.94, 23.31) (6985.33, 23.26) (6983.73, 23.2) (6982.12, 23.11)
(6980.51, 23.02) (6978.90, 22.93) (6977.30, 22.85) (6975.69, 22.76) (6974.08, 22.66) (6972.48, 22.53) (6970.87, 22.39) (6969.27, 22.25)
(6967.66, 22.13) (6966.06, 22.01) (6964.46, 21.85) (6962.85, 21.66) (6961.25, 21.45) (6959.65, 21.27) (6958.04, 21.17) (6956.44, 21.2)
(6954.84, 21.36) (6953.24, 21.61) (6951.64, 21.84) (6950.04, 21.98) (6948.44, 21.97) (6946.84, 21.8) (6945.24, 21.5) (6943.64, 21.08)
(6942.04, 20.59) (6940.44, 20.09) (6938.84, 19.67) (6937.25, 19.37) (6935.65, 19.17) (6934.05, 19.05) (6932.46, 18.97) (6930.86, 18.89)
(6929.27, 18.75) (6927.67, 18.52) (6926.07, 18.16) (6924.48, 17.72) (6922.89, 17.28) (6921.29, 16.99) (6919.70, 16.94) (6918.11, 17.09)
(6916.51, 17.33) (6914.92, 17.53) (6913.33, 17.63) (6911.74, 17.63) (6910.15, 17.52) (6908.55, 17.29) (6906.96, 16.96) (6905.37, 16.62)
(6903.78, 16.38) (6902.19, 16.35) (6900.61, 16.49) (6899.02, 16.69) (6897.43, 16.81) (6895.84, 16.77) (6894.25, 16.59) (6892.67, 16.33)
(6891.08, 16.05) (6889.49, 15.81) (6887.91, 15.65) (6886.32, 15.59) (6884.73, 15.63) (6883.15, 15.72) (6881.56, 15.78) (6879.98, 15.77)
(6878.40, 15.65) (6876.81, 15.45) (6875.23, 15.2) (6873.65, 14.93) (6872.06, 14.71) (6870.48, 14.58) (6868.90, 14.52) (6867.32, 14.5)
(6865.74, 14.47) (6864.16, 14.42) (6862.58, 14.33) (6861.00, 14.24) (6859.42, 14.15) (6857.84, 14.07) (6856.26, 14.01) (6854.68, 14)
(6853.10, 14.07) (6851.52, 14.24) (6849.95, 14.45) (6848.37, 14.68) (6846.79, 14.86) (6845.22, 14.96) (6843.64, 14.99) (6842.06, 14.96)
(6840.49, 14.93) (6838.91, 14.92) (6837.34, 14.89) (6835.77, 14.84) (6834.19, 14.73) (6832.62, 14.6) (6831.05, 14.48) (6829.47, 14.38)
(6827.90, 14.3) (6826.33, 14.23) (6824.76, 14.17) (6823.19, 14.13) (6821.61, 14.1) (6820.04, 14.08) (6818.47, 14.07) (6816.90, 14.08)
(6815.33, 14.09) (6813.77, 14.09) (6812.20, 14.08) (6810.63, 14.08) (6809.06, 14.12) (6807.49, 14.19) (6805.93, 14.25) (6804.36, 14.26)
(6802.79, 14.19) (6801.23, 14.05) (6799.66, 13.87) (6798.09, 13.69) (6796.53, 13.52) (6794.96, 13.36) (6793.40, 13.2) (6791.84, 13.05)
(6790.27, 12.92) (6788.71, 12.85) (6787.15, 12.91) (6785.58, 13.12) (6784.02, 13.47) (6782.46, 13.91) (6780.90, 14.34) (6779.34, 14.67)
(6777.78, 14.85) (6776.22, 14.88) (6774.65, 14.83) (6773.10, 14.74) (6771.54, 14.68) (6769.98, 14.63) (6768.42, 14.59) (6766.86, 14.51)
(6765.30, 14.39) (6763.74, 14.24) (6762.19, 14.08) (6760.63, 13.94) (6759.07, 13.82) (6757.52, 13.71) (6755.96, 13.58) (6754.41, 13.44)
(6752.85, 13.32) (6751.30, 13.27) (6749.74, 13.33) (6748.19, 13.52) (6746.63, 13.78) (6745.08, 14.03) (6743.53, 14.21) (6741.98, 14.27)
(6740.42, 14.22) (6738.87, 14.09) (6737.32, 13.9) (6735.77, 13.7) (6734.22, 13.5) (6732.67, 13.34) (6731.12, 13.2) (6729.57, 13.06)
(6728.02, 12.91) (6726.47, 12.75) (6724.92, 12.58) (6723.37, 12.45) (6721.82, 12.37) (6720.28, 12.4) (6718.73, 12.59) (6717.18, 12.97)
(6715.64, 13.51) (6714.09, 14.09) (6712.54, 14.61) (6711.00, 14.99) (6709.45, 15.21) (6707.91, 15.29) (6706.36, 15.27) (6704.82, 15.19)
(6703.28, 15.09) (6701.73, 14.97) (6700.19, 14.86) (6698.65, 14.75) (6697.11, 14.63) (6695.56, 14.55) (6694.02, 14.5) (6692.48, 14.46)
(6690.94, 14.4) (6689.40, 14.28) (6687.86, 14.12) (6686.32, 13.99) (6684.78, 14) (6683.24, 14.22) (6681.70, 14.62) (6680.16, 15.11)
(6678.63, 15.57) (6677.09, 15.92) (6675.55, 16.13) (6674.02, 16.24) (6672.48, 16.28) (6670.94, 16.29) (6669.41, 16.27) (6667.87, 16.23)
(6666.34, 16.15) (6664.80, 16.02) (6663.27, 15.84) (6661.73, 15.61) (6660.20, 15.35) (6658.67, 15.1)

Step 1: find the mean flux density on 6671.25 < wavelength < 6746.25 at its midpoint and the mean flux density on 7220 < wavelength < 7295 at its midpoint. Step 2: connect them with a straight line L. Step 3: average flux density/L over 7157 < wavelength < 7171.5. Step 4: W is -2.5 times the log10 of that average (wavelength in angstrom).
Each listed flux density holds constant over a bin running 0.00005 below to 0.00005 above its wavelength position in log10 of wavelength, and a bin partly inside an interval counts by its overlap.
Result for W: 0.32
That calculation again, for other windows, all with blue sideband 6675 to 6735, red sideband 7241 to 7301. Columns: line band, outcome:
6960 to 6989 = -0.157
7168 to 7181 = 0.310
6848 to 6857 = 0.200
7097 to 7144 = 0.293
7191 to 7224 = 0.252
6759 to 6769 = 0.080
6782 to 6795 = 0.198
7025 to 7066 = -0.243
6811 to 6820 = 0.162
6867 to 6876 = 0.184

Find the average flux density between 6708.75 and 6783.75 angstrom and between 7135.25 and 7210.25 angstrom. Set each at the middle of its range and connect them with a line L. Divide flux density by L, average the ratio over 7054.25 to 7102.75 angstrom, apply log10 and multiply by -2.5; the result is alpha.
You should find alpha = -0.22 mag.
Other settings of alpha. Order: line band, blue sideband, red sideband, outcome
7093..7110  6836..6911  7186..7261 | 0.10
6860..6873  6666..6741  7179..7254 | 0.13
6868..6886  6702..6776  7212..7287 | 0.08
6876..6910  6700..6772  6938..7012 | 0.20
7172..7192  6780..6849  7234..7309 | 0.23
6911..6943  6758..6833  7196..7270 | -0.13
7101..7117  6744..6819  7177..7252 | -0.01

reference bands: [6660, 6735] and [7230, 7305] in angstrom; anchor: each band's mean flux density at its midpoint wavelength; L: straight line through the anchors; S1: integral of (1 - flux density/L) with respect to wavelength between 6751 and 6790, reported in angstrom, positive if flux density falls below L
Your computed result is 4.56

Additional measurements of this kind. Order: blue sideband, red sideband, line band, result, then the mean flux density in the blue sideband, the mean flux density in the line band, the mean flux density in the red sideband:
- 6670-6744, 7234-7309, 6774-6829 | 7.52 angstrom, 14.3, 13.9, 25.5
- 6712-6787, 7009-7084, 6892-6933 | 5.43 angstrom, 13.7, 17.3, 25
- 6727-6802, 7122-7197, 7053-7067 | -4.71 angstrom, 13.8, 21.5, 16.9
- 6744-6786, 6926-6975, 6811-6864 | 7.39 angstrom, 14.1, 14.4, 20.9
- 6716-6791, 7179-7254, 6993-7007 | -5.00 angstrom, 13.7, 23.4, 20.4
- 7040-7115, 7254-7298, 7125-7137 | 4.27 angstrom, 21.7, 14.7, 26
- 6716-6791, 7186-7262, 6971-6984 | -4.32 angstrom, 13.7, 22.8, 20.9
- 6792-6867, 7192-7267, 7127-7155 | 7.04 angstrom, 14.3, 14.8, 21.3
